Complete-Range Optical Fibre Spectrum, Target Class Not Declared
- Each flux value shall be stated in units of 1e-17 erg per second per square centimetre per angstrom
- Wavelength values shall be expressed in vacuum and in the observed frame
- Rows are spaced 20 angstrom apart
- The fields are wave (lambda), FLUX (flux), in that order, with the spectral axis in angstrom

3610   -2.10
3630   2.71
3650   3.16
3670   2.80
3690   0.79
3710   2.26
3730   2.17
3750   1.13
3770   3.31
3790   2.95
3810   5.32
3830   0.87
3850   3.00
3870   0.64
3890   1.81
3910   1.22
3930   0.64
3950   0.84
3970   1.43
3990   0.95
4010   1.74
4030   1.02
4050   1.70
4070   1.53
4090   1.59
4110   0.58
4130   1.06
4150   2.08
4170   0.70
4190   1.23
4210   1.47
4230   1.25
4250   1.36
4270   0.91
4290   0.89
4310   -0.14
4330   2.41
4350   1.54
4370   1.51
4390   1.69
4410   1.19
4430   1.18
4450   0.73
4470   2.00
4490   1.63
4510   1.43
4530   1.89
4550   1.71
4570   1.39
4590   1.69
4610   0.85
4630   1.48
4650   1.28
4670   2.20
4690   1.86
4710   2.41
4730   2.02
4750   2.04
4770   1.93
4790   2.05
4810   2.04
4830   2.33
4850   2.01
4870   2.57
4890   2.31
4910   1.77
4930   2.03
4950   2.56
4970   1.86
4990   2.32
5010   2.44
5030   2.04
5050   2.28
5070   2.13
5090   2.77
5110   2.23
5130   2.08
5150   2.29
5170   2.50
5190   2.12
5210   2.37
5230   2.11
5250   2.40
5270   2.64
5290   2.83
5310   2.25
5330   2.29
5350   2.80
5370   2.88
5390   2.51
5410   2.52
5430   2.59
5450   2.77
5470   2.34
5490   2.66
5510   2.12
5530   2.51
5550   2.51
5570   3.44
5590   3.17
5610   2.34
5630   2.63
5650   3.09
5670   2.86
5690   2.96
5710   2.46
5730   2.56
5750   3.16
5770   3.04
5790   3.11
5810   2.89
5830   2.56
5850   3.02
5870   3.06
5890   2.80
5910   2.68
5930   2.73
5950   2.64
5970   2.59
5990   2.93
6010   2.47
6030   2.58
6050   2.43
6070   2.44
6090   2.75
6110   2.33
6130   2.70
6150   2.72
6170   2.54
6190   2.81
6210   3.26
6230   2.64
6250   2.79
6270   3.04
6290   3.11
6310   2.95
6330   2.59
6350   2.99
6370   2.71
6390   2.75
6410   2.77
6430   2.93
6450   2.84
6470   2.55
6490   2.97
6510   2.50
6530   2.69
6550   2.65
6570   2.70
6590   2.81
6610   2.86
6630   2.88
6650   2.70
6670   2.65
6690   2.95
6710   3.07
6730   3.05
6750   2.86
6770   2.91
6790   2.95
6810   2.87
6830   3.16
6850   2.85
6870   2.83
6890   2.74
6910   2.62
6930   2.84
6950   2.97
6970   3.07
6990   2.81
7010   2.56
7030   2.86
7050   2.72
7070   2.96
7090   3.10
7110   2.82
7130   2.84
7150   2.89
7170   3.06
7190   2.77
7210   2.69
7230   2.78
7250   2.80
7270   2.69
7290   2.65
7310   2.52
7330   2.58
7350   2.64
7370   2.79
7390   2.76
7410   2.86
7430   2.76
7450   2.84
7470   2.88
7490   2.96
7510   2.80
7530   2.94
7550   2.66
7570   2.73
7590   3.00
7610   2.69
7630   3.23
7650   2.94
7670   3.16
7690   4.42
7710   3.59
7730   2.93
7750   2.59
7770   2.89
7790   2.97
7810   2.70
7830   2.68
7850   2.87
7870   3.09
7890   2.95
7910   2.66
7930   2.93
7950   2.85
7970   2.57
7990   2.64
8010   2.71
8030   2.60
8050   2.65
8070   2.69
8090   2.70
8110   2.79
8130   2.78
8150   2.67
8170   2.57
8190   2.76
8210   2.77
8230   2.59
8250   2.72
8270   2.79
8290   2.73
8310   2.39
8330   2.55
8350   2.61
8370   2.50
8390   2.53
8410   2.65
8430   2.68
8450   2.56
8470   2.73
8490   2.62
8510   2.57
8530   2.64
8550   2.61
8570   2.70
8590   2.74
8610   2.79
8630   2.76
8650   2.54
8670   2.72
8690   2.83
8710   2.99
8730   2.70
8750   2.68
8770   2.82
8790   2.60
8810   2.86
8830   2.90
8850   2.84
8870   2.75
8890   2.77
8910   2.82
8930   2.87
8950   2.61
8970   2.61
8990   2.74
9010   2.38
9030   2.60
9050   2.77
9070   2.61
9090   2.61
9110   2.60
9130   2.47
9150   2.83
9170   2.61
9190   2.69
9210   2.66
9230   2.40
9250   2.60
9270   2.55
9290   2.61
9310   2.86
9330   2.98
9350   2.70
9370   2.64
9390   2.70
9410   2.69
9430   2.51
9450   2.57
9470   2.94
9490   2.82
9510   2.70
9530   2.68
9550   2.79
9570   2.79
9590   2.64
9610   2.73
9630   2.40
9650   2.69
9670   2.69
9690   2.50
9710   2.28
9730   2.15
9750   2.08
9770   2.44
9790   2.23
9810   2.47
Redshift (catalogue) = 0.17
